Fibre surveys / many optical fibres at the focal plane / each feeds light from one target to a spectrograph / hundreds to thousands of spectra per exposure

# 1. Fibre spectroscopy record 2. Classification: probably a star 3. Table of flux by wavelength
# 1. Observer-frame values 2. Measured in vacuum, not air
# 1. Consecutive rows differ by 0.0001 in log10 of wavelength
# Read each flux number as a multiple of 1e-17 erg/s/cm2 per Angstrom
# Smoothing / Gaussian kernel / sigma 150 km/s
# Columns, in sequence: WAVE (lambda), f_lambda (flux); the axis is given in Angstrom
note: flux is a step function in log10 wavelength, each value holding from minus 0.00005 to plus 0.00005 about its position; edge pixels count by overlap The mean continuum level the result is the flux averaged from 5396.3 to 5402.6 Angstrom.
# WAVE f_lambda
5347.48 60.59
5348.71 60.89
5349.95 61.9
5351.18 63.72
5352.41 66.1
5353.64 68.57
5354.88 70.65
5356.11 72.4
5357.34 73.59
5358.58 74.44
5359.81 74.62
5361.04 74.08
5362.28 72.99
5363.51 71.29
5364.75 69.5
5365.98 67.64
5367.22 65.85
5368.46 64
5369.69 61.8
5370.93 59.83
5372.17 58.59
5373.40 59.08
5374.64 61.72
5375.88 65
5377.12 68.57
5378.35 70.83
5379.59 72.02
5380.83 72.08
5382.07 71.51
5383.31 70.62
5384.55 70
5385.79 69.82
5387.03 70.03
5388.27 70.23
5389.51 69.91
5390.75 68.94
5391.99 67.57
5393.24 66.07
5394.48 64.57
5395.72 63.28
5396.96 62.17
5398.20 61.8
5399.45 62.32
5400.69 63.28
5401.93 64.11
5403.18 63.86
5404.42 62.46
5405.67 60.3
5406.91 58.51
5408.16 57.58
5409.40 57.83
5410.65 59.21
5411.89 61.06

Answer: 62.7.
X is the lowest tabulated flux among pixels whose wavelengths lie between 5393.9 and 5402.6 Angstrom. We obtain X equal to 61.8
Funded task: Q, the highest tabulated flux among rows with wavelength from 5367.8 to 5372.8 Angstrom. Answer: 64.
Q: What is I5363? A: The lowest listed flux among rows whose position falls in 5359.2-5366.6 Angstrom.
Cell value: 67.64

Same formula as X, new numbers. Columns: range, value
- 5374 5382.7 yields 61.72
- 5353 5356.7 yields 68.57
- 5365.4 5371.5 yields 59.83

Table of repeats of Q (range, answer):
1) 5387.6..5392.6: 70.23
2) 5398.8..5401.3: 63.28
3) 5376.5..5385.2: 72.08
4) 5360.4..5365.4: 74.08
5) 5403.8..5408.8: 62.46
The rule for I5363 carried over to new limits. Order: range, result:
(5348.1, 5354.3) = 60.89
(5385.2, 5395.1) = 64.57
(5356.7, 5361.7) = 73.59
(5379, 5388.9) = 69.82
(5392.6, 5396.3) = 63.28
